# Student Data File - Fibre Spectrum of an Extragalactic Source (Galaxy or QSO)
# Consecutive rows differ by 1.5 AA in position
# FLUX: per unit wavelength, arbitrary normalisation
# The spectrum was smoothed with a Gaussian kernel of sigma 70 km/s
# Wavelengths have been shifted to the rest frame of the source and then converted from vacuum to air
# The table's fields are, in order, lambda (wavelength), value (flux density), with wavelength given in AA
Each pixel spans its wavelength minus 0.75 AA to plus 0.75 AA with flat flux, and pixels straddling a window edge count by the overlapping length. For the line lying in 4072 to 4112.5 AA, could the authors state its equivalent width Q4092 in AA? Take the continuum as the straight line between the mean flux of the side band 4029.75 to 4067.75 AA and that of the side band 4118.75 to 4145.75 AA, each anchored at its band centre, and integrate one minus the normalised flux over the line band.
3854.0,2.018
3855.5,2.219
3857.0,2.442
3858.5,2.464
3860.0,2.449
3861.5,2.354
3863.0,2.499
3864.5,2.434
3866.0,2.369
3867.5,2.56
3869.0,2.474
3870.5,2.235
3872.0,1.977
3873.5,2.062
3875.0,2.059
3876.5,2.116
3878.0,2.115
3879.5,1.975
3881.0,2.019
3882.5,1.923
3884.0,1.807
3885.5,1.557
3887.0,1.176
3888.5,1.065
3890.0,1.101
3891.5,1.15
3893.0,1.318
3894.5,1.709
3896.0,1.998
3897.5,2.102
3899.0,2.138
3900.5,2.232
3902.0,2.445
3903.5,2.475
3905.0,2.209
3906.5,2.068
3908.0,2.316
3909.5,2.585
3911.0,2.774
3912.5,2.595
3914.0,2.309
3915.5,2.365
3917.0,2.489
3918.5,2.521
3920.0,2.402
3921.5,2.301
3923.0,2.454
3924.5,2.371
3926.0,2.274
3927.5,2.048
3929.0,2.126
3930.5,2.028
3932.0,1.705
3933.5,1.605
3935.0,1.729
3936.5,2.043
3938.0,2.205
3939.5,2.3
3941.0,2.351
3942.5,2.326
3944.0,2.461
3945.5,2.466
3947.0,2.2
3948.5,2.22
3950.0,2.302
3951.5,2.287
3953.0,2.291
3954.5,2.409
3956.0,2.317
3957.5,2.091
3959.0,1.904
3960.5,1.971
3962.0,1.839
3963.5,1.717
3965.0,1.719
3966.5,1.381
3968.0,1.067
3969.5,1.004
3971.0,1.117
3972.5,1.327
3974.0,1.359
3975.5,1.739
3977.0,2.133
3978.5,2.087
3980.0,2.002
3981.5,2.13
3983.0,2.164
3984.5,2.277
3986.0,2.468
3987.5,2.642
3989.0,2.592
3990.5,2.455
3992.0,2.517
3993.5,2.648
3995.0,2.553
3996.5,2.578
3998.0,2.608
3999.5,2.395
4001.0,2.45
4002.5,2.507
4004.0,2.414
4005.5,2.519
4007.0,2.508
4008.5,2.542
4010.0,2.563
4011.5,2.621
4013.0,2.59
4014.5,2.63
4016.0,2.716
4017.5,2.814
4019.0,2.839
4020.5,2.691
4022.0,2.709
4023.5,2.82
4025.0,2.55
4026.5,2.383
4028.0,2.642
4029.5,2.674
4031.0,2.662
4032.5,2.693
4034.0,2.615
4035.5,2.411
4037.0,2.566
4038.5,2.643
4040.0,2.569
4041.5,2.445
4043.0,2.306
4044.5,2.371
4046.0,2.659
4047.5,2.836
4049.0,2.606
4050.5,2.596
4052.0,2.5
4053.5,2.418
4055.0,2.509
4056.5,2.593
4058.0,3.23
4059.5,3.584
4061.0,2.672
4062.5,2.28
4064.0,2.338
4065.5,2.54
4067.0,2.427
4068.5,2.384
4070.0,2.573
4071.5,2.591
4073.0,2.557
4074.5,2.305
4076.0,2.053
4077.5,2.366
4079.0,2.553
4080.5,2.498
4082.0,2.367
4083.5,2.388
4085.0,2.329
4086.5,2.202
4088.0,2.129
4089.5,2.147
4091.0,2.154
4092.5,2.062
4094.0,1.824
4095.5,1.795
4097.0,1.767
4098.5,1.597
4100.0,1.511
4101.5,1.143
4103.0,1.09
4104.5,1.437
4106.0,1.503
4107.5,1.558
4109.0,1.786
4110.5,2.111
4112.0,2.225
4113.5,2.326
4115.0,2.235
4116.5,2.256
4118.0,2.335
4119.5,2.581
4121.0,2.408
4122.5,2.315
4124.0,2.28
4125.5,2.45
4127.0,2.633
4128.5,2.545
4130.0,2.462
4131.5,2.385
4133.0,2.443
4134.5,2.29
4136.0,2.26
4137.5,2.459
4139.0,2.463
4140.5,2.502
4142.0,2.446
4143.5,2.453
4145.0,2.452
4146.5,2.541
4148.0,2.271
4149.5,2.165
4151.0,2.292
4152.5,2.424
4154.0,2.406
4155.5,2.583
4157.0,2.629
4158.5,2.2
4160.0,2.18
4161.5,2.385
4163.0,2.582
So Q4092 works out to 8.63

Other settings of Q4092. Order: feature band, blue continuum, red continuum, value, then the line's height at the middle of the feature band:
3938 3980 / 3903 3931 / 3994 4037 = 8.7 AA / 2.46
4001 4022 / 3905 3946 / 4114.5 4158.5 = -2.6 AA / 2.32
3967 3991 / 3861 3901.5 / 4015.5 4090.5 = 4.1 AA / 2.29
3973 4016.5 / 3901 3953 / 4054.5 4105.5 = -2.5 AA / 2.26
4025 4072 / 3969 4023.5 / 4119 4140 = -4.2 AA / 2.38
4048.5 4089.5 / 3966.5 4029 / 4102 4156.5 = -3.8 AA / 2.28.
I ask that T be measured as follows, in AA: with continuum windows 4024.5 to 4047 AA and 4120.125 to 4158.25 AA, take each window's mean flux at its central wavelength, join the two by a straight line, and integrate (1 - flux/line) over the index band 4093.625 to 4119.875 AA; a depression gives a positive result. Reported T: 6.7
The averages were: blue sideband 2.55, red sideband 2.42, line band 1.83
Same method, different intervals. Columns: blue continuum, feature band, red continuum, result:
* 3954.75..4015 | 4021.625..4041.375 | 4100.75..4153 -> -3.91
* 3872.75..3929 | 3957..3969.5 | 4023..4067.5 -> 3.47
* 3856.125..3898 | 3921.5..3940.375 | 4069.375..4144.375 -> -0.52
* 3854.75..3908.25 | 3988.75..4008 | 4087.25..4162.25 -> -3.74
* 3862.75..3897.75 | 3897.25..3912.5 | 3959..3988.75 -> -3.91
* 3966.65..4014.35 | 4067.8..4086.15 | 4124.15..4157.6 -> -0.58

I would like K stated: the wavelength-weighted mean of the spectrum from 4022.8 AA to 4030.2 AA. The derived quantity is 2.61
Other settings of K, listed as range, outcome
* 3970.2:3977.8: 1.54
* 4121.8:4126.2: 2.35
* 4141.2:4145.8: 2.45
